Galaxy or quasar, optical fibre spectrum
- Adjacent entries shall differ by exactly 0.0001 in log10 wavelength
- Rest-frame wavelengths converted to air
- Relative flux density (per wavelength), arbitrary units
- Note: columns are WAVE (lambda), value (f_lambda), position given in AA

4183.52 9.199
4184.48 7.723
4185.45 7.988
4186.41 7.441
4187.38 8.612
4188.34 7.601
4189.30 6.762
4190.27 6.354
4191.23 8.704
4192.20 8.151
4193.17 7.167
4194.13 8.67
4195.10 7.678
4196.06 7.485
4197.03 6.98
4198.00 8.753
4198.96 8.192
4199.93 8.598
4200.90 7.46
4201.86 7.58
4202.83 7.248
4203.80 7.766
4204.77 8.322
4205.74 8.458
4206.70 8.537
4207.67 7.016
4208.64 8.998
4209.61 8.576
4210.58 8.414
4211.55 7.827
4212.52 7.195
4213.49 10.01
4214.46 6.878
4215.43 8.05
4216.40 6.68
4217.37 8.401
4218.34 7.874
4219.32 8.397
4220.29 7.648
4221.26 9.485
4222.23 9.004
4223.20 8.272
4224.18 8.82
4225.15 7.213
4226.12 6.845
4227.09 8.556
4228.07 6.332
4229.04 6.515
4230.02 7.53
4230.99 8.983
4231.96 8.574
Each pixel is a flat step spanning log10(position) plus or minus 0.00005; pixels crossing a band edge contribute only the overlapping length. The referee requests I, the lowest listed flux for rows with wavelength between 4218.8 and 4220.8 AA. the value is 7.648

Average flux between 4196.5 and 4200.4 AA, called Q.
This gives 8.11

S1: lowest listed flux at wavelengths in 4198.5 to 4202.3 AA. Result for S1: 7.46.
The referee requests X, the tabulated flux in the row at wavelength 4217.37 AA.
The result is 8.401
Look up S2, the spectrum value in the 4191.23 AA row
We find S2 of 8.704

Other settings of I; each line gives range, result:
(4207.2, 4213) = 7.016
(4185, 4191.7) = 6.354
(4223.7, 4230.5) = 6.332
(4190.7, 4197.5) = 6.98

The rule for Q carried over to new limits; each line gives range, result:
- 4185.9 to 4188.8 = 7.89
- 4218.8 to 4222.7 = 8.62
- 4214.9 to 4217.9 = 7.71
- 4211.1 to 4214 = 8.34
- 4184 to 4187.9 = 7.93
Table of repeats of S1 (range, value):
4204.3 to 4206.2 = 8.322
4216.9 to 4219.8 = 7.874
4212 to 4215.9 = 6.878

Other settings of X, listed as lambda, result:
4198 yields 8.753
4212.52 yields 7.195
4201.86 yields 7.58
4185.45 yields 7.988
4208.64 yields 8.998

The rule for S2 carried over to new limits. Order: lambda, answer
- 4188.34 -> 7.601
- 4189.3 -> 6.762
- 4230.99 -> 8.983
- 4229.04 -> 6.515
